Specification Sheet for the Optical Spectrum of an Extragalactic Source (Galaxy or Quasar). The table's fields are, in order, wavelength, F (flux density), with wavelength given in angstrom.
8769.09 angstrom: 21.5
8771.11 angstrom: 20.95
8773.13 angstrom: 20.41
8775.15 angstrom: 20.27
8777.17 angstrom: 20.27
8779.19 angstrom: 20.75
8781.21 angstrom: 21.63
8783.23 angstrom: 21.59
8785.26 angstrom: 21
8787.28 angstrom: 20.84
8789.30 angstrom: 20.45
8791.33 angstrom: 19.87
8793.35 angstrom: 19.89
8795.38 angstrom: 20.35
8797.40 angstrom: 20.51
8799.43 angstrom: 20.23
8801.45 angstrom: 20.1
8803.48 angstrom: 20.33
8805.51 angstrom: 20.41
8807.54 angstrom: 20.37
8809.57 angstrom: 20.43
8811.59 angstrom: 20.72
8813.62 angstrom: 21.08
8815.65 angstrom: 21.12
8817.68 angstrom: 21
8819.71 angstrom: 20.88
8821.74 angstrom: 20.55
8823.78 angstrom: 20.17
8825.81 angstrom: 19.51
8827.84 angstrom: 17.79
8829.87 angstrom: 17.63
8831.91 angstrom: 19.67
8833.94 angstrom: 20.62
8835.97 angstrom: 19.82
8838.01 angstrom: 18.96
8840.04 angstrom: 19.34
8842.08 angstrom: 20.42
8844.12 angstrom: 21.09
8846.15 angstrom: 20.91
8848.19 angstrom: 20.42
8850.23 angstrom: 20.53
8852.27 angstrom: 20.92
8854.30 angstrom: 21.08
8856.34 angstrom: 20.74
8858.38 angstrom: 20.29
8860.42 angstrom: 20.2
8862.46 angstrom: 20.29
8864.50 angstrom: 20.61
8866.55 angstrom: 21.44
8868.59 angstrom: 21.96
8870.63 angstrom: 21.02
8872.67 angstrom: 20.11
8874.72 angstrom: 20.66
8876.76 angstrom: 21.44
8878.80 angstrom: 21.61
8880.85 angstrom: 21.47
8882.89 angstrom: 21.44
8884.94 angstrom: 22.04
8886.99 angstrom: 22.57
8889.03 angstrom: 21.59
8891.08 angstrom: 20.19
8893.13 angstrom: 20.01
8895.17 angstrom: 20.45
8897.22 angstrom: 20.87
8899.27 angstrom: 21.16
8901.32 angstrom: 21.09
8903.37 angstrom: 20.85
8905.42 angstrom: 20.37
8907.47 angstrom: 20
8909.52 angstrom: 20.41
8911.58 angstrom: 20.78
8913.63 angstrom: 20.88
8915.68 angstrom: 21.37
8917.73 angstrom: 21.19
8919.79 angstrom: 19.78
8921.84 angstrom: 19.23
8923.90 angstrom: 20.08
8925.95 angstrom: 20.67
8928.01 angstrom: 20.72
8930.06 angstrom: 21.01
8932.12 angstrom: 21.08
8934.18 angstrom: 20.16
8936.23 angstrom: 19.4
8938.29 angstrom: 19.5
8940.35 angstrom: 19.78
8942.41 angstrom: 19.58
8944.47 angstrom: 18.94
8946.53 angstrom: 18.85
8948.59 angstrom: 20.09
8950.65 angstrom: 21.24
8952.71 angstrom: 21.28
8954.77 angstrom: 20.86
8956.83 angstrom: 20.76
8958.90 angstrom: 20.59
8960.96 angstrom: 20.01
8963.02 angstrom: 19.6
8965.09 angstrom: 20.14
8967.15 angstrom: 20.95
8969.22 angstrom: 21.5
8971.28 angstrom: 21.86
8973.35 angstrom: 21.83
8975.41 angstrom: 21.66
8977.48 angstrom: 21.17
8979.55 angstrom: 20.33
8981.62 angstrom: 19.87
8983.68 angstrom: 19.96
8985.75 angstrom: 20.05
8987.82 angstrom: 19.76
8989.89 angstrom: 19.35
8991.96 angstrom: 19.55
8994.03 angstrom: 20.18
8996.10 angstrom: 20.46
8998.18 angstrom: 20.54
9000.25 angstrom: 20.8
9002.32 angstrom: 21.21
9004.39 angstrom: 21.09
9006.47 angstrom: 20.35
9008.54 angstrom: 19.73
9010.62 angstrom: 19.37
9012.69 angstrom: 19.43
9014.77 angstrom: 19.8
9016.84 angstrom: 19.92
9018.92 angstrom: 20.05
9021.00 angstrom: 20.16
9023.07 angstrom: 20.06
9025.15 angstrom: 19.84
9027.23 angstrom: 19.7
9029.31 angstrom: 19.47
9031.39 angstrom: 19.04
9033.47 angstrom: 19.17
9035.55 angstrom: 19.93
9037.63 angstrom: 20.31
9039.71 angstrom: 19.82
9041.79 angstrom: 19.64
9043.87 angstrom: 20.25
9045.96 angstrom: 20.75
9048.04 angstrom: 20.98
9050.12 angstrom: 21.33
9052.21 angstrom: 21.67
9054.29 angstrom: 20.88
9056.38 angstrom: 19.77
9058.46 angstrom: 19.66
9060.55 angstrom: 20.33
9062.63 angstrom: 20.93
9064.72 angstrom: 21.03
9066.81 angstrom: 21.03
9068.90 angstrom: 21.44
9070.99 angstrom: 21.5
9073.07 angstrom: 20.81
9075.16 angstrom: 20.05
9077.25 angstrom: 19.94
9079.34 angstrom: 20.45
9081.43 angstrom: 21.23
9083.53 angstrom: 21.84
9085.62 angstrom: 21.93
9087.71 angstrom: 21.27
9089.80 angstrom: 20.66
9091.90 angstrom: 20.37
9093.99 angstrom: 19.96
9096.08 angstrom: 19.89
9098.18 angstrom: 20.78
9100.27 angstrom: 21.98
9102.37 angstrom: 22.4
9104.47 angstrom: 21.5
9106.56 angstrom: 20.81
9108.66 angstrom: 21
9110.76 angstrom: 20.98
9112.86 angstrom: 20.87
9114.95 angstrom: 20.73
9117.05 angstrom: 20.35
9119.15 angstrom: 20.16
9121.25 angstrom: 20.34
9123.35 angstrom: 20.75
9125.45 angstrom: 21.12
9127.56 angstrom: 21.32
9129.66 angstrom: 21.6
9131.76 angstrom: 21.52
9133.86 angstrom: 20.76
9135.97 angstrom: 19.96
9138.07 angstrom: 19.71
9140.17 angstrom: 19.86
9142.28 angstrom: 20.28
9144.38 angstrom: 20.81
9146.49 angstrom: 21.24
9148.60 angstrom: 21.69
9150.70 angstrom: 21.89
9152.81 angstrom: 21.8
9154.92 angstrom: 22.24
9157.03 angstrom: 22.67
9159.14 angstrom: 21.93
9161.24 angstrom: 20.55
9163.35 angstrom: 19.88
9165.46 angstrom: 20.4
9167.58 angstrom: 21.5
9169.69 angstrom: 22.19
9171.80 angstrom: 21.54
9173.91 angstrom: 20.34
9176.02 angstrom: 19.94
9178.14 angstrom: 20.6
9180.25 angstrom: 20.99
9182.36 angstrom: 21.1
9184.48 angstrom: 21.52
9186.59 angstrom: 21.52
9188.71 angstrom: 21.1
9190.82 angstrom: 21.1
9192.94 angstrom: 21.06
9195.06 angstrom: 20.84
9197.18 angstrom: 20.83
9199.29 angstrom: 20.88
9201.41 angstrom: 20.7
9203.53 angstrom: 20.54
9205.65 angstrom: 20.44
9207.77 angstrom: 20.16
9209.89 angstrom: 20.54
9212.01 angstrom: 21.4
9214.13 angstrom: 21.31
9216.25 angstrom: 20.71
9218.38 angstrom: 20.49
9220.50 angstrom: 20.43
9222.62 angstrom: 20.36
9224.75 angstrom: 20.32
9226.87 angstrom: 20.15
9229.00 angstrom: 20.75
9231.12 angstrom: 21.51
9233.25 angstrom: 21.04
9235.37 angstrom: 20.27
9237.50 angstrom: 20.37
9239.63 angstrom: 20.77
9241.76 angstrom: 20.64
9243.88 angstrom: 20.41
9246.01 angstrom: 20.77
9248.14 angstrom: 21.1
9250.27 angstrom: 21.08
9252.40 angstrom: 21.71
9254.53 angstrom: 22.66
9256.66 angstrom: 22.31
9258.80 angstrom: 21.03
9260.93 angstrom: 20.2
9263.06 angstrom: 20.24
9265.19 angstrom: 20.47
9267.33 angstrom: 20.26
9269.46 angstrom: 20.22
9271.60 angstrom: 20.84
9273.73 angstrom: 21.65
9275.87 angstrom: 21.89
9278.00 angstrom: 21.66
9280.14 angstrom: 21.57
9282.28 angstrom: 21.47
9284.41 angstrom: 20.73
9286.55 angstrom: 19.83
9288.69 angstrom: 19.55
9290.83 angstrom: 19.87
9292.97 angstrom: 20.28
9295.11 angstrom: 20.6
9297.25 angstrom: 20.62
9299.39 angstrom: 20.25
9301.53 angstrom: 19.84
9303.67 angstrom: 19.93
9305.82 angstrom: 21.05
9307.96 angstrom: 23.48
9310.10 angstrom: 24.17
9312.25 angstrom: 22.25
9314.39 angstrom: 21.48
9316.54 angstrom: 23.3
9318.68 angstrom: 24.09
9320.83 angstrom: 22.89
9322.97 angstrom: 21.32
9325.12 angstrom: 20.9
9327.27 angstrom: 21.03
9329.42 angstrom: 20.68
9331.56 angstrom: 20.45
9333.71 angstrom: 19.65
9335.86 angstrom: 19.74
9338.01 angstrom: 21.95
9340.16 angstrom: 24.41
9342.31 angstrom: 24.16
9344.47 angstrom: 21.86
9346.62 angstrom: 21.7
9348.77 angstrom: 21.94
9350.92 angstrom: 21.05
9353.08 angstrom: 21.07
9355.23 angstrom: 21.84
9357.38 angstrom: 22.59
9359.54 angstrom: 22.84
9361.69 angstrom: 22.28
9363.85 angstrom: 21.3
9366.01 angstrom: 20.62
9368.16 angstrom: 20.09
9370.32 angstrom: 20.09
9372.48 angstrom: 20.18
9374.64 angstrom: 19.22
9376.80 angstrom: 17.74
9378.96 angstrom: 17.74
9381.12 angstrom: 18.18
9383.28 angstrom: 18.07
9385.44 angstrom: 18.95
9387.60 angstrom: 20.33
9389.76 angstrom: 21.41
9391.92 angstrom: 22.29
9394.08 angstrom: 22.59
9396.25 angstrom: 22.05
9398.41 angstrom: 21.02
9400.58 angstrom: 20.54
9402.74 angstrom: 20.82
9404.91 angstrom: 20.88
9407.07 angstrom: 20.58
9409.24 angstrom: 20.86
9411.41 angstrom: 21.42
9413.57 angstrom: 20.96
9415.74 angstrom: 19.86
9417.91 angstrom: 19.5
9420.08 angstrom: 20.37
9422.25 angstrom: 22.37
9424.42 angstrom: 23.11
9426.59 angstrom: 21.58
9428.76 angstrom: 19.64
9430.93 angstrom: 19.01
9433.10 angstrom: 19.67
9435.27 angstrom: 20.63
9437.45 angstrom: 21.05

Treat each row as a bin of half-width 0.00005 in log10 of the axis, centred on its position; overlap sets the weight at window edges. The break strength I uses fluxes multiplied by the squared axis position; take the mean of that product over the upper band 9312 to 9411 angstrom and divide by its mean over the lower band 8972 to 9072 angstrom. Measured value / 1.1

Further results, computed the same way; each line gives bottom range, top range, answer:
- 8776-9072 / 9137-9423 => 1.11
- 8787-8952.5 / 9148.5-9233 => 1.10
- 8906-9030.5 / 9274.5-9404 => 1.13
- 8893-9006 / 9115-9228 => 1.07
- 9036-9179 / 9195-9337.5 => 1.04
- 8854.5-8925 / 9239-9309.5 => 1.09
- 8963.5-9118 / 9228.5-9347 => 1.09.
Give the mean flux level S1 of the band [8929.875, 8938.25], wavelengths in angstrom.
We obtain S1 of 20.2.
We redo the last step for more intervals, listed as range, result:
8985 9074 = 20.3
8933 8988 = 20.4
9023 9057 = 20.2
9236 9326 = 21.2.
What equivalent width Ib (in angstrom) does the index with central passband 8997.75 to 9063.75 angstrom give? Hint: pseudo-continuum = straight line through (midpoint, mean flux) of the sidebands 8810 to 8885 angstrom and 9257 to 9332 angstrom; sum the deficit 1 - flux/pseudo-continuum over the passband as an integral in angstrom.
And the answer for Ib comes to 1.89 angstrom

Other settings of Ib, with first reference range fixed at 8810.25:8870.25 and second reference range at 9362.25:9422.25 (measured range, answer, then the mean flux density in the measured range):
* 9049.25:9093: -1.11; 20.9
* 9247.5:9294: -1.36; 20.9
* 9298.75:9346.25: -3.37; 21.8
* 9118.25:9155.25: -1.06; 20.9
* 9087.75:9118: -0.82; 20.9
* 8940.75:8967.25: 0.21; 20.2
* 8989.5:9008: -0.06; 20.4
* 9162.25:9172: -0.35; 21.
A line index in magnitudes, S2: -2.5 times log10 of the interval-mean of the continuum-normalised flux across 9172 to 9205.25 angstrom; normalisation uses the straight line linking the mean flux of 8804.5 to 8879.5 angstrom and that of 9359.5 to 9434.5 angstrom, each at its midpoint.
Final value -0.02 mag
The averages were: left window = 20.4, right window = 20.5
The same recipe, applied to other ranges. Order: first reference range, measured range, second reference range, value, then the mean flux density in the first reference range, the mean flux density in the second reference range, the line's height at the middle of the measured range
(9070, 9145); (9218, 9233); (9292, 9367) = 0.034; 20.8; 21.6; 21.3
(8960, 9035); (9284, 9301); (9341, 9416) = 0.028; 20.2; 20.9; 20.7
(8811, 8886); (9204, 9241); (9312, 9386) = 0.015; 20.5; 21.1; 20.9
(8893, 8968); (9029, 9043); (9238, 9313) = 0.050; 20.4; 21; 20.6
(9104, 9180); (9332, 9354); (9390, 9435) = -0.038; 21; 21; 21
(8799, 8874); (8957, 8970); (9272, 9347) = 0.010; 20.3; 21.4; 20.6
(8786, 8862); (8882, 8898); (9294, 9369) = -0.037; 20.3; 21.6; 20.4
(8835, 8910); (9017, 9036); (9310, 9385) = 0.063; 20.8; 21.2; 20.9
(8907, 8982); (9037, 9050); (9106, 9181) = 0.018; 20.5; 21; 20.7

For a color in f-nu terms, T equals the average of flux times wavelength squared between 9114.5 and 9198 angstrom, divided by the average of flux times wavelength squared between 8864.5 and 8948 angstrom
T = 1.1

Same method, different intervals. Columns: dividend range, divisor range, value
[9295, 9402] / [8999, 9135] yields 1.09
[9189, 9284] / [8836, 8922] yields 1.09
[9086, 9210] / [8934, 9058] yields 1.07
